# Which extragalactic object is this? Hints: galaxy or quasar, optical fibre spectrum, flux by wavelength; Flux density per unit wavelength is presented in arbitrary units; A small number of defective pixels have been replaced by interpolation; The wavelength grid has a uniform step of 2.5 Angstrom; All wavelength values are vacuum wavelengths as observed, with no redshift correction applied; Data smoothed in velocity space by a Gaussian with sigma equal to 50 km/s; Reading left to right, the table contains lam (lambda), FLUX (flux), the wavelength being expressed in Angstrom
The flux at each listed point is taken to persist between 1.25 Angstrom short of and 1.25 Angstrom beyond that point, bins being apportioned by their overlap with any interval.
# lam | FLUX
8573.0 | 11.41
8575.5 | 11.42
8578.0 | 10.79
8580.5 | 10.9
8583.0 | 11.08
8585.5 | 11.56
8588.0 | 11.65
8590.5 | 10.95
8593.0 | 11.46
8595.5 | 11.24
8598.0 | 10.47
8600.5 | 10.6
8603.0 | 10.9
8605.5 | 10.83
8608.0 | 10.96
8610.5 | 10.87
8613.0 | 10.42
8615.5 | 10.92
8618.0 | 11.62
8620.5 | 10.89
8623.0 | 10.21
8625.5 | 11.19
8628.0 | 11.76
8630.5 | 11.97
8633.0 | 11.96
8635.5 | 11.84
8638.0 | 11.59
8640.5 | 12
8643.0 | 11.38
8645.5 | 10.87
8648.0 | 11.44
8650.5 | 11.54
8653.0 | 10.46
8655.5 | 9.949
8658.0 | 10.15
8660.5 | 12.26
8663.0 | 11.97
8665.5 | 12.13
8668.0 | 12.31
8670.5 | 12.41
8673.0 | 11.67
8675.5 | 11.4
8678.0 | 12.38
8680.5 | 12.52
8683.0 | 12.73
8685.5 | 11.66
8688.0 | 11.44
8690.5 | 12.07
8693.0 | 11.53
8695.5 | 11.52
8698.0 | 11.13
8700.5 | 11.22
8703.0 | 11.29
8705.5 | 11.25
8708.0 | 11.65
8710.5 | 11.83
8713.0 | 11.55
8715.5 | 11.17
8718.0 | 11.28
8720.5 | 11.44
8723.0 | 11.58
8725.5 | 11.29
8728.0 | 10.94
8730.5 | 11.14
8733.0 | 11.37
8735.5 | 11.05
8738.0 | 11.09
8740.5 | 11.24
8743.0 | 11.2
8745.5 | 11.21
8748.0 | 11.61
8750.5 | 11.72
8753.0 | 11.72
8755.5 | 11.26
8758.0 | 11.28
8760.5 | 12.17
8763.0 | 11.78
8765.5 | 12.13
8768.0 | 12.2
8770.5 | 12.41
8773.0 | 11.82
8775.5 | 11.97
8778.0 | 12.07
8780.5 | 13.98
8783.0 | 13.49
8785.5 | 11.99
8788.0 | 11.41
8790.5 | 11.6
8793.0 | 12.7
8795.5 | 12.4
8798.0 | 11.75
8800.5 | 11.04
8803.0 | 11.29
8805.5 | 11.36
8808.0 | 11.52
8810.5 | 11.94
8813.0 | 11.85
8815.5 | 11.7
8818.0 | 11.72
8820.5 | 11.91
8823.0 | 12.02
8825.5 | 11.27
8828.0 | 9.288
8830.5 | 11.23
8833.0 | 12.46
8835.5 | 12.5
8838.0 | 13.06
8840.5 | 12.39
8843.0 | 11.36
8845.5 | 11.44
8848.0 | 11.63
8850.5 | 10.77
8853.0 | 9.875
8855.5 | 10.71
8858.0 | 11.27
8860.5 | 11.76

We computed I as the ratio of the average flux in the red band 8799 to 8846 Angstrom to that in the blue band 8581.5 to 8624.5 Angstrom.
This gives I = 1.06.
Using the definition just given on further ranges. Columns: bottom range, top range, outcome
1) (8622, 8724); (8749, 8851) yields 1.03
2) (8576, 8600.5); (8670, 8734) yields 1.04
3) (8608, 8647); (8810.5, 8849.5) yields 1.04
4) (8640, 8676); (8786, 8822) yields 1.02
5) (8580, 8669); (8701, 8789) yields 1.04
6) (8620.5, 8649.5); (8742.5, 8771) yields 1.02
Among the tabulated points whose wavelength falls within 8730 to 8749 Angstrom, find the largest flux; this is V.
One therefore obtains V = 11.61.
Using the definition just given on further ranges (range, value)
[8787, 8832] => 12.7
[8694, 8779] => 12.41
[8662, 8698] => 12.73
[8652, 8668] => 12.31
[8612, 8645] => 12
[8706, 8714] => 11.83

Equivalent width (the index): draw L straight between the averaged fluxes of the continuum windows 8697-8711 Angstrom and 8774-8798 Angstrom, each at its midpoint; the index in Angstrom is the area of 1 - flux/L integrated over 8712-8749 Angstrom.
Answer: 1.33 Angstrom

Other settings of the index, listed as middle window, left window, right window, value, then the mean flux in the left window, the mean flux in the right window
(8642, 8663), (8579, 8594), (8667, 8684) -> 1.6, 11.3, 12.2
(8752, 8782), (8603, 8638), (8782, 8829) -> -1.3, 11.2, 11.7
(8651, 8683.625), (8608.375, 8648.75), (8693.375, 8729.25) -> -1.0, 11.3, 11.4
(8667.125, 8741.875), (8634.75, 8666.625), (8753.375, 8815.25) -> 0.1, 11.3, 12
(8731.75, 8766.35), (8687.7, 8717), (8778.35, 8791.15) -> 1.7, 11.5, 12.5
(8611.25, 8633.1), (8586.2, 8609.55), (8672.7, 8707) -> 0.1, 11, 11.7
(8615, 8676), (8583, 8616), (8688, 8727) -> -1.4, 11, 11.4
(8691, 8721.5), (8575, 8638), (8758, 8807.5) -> 0.6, 11.1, 12.1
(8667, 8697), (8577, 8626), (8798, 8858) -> -2.2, 11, 11.5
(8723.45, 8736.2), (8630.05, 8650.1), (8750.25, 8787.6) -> 0.8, 11.6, 12.1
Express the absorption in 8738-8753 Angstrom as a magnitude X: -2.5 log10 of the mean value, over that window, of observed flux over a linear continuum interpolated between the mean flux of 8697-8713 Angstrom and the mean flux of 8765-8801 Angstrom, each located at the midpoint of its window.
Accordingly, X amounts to 0.04 mag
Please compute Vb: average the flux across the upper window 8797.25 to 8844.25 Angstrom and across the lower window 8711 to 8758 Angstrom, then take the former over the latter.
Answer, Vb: 1.03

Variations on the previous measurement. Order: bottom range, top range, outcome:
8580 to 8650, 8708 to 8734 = 1.02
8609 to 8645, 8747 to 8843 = 1.05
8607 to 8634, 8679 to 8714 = 1.05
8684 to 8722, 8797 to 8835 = 1.00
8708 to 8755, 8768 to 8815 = 1.06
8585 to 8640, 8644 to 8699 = 1.04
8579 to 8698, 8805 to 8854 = 1.02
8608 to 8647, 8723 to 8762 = 1.01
